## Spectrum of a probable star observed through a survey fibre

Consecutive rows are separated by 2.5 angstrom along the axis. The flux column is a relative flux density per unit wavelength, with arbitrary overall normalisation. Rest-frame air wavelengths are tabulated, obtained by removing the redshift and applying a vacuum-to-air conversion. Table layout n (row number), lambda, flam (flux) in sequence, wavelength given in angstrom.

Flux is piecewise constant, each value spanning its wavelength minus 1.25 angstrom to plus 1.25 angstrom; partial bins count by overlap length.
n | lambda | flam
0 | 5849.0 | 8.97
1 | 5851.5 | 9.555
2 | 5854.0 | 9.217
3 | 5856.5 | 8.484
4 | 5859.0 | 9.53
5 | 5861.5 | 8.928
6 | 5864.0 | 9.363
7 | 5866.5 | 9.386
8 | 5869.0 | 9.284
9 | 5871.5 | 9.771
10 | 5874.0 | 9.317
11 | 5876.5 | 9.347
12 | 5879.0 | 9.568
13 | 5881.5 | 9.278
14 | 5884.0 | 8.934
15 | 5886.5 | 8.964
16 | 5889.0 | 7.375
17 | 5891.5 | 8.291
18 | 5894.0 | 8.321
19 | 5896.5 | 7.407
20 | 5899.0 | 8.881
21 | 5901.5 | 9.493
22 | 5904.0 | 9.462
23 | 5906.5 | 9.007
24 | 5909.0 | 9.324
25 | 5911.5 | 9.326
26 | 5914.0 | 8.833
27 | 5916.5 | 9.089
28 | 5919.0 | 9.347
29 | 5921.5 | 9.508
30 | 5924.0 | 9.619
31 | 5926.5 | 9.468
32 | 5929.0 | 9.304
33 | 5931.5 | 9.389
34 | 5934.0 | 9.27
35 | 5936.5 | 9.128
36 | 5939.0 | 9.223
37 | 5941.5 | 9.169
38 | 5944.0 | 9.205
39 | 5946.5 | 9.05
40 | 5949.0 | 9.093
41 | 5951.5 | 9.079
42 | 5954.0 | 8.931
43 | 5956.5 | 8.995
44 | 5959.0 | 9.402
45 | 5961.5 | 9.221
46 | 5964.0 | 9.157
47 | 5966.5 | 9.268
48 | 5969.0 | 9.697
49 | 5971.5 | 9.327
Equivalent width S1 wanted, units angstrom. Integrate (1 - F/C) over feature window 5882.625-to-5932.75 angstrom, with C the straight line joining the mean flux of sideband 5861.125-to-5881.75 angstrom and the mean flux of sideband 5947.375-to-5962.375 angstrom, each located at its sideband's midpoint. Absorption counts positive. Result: 1.6 angstrom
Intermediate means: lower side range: 9.38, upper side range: 9.12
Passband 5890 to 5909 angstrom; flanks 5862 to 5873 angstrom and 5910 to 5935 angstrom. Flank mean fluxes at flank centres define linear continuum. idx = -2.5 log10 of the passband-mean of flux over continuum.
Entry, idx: 0.08 mag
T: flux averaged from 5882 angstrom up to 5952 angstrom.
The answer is 9.02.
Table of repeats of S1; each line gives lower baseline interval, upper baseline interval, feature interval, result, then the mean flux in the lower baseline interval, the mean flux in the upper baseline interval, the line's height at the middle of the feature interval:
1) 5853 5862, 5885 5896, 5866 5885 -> -1.73 angstrom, 9.04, 8.2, 8.58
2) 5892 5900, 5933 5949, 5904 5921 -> -1.28 angstrom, 8.19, 9.17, 8.55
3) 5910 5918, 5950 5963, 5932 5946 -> -0.13 angstrom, 9.1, 9.13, 9.11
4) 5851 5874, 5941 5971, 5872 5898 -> 1.52 angstrom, 9.27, 9.19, 9.25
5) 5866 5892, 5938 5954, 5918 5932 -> -0.53 angstrom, 9.06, 9.12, 9.1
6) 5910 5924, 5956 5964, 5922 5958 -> 0.08 angstrom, 9.26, 9.22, 9.24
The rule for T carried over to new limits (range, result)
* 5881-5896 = 8.43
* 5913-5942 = 9.29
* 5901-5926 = 9.3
